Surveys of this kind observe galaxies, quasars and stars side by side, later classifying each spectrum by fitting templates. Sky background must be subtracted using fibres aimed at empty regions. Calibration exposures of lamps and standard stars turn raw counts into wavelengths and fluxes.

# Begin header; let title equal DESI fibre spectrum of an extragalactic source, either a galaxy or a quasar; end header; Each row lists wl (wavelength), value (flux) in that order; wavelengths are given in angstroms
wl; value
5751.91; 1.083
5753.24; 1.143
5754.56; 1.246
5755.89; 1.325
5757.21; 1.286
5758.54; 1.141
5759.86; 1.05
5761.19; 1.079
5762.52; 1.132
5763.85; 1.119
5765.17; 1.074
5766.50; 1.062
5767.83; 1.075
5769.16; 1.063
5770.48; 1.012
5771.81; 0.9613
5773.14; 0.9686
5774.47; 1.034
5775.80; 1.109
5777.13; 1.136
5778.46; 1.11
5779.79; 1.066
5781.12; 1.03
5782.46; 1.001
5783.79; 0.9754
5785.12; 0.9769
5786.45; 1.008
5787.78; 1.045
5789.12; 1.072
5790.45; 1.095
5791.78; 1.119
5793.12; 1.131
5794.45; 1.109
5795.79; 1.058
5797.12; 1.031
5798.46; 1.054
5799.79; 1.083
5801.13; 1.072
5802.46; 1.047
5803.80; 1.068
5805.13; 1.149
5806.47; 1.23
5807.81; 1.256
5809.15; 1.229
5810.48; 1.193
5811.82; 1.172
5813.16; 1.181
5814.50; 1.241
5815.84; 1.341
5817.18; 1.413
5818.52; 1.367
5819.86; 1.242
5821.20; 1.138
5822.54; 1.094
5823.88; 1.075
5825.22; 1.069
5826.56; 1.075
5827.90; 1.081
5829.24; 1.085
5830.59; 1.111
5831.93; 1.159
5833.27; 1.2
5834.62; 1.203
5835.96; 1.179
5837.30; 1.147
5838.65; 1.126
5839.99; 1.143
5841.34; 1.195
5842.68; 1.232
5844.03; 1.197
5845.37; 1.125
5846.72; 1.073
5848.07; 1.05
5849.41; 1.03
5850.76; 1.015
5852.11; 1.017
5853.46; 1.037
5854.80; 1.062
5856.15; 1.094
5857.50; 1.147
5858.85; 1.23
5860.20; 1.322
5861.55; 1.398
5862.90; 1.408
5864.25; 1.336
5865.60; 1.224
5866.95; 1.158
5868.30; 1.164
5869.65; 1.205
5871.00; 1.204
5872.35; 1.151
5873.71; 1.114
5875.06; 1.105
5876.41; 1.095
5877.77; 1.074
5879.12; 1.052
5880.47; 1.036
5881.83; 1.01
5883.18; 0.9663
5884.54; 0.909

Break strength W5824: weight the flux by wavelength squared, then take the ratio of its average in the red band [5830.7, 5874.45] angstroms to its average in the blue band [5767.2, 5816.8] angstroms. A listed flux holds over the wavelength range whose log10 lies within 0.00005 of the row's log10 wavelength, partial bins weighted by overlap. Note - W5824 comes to 1.1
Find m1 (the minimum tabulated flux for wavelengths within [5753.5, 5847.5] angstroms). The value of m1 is 0.9613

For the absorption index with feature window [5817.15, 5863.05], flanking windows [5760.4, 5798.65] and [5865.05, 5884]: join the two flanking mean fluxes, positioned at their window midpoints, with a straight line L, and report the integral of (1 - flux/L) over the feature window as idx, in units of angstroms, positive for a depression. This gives -2.6 angstroms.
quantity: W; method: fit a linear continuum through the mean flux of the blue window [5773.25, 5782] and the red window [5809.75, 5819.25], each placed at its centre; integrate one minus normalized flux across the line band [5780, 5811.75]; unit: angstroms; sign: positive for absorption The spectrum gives 2.2 angstroms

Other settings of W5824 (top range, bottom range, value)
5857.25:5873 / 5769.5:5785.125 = 1.24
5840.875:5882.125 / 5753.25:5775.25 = 1.08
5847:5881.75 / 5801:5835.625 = 0.99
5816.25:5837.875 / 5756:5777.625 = 1.10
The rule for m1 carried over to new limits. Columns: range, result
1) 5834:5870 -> 1.015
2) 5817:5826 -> 1.069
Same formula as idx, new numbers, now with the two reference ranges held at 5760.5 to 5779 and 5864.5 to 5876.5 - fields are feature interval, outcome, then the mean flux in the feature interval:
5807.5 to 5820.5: -1.8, 1.26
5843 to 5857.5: 0.9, 1.08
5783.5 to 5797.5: 0.4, 1.06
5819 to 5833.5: 0.0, 1.12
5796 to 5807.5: 0.0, 1.1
